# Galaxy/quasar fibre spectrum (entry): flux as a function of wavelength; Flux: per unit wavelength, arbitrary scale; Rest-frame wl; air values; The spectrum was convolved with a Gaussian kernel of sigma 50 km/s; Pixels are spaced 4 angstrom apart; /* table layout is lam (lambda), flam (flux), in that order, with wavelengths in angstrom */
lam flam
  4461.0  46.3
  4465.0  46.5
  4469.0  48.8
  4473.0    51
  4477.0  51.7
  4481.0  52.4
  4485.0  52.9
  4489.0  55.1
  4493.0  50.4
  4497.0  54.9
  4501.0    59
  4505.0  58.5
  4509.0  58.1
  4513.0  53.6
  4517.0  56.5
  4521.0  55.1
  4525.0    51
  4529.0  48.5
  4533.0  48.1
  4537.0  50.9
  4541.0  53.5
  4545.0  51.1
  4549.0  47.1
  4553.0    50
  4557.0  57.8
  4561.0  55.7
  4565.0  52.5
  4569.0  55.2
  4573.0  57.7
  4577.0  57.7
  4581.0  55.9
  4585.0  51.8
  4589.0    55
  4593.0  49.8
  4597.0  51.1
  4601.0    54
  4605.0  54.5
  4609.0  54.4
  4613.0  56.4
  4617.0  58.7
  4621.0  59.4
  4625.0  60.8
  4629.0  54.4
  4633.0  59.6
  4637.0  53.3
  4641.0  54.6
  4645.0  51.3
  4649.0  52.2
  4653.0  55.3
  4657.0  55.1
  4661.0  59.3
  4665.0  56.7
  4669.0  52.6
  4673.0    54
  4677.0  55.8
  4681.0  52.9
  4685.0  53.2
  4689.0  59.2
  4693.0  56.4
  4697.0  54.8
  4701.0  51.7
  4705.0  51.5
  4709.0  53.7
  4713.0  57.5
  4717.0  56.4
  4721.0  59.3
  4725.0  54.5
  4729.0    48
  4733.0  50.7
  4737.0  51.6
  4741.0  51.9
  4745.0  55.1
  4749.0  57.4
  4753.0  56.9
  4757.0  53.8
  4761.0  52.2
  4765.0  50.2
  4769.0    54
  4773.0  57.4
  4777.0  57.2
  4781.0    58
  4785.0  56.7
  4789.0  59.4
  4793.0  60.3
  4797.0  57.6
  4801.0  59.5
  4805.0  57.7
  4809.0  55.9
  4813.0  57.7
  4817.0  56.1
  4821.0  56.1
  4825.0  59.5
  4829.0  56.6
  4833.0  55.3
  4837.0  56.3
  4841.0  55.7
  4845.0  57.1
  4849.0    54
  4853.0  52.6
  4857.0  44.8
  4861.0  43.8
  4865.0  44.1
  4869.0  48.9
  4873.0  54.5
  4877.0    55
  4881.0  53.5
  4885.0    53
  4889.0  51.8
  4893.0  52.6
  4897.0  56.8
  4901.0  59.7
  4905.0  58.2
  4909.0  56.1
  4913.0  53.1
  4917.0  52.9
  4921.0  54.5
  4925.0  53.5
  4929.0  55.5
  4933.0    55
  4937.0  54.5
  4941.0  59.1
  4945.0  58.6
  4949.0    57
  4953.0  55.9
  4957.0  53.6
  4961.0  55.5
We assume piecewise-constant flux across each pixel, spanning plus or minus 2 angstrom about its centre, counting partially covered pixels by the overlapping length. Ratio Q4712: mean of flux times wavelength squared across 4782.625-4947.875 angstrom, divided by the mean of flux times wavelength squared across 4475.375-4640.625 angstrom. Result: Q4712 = 1.15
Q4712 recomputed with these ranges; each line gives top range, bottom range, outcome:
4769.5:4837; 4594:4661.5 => 1.12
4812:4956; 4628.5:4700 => 1.08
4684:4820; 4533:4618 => 1.11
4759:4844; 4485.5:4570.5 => 1.19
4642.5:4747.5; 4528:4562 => 1.13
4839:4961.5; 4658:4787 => 1.06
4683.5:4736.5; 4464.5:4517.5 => 1.11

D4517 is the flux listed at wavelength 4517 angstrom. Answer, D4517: 56.5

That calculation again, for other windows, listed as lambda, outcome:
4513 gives 53.6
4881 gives 53.5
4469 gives 48.8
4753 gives 56.9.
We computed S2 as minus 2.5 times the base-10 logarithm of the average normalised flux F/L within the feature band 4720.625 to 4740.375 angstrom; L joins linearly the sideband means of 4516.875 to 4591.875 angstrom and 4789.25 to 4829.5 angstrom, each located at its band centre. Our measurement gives 0.08 mag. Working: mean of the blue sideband 53.1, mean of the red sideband 57.8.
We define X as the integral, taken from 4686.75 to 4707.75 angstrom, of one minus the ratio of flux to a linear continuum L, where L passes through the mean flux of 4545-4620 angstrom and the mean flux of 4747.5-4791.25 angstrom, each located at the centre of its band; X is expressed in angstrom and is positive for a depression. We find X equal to 0.2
